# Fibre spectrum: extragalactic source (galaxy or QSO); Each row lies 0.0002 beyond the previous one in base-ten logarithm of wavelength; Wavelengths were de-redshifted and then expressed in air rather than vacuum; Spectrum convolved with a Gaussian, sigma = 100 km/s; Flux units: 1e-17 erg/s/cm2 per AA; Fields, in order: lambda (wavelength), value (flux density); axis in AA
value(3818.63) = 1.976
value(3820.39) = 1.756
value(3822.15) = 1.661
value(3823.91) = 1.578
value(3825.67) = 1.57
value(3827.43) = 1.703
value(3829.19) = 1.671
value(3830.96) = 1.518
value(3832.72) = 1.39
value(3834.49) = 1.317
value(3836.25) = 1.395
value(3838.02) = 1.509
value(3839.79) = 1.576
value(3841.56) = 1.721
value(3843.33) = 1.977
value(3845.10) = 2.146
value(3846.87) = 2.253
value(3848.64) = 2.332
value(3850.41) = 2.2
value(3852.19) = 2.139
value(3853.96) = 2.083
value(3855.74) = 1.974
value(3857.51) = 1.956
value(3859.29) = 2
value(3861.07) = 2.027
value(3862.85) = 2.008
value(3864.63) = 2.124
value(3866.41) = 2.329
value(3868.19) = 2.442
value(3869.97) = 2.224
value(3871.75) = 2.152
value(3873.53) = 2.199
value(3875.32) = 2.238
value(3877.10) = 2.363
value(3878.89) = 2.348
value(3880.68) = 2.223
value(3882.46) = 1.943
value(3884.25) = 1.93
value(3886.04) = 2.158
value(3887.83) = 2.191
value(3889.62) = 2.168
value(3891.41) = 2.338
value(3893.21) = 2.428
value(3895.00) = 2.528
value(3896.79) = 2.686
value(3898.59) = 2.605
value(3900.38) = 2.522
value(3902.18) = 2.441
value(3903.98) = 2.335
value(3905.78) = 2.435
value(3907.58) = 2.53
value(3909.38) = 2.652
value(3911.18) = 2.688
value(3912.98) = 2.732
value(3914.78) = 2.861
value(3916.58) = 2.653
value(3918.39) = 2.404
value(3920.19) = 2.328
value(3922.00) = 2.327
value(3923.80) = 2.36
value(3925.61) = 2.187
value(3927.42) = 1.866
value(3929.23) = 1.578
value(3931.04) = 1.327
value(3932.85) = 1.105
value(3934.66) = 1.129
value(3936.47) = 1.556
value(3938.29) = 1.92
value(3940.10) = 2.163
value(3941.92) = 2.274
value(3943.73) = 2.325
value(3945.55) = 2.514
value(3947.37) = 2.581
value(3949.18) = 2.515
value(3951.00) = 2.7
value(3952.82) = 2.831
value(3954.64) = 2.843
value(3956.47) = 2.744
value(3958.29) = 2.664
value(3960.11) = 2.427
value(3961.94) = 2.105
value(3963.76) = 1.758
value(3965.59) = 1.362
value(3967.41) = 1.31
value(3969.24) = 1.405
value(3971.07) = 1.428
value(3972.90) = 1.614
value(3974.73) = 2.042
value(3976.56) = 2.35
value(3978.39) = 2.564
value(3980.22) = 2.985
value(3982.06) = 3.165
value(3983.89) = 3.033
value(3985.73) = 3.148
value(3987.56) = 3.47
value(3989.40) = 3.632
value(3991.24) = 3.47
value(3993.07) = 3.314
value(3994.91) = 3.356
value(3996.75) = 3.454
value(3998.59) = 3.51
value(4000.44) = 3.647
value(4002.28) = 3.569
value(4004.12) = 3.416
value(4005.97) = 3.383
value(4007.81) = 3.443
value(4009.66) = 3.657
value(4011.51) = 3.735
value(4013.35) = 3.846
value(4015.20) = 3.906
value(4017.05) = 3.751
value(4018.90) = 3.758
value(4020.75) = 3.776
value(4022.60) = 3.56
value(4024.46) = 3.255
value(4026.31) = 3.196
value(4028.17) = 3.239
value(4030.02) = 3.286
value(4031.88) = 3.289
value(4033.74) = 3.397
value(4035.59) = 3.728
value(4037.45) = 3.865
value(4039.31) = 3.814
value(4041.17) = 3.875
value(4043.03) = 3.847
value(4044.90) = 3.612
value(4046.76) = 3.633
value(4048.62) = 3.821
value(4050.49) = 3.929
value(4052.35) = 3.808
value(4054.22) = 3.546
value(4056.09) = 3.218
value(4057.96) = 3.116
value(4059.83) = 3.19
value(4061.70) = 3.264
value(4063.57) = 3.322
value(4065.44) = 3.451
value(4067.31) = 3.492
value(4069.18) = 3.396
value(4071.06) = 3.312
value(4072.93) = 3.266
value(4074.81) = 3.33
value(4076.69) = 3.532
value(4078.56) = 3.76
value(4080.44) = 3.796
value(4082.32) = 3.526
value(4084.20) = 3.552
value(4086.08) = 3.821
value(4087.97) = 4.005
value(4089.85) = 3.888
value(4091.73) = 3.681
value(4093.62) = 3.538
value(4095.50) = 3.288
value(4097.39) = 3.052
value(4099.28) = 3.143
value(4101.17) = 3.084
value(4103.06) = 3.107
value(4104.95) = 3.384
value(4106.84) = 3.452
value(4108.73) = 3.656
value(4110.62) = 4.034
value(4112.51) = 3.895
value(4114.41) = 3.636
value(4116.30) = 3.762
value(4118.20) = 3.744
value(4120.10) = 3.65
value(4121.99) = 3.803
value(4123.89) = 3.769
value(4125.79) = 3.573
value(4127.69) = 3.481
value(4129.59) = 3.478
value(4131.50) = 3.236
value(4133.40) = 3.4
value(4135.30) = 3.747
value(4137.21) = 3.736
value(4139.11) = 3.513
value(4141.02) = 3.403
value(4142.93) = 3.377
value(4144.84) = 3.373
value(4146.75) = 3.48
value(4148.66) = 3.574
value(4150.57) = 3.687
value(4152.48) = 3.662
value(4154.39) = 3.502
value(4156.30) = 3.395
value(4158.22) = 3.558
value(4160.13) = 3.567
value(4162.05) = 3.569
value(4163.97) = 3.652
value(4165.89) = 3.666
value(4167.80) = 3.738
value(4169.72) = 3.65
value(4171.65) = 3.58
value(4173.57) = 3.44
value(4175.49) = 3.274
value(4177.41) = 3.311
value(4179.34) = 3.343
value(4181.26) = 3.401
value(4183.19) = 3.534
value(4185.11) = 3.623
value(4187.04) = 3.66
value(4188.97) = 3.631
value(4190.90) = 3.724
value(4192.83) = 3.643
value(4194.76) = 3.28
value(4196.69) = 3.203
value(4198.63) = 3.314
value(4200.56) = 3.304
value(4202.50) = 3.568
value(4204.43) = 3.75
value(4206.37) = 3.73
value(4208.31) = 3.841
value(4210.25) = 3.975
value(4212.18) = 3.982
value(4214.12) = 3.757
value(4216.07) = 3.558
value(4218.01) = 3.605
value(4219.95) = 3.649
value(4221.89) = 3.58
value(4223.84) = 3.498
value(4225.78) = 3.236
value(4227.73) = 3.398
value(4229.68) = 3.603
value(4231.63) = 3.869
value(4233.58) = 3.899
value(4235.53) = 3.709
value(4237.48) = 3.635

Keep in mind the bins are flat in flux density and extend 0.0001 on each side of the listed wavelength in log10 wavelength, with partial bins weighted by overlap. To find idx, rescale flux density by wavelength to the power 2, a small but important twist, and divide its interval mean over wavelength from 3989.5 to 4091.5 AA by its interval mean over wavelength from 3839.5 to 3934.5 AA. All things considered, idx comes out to 1.74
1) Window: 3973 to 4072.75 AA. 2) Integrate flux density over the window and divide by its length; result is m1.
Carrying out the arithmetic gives 3.42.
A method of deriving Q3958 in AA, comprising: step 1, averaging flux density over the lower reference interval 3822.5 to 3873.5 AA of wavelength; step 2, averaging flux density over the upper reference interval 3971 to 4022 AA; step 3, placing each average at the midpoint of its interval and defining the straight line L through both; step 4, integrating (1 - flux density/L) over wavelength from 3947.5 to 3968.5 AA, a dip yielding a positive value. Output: 4.4 AA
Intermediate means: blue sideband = 1.91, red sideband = 3.26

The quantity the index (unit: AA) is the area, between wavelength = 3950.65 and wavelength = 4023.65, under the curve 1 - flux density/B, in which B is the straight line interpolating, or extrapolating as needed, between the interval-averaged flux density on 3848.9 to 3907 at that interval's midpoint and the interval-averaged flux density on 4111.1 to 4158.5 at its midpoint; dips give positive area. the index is -3.3 AA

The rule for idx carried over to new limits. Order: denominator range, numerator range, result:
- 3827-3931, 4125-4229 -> 1.90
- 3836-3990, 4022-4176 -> 1.73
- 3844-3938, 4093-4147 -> 1.79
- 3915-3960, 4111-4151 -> 1.78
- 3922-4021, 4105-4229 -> 1.47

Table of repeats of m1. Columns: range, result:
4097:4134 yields 3.53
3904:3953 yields 2.24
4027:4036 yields 3.36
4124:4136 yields 3.5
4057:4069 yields 3.31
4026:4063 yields 3.54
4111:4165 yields 3.58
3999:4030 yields 3.56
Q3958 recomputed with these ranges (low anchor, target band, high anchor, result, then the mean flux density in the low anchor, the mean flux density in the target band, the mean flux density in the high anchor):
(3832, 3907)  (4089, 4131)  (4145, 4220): -4.0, 2.13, 3.55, 3.57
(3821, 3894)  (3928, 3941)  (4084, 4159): 4.8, 1.99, 1.55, 3.55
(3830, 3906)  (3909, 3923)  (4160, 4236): -1.5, 2.11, 2.58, 3.58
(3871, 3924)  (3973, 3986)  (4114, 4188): 0.5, 2.39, 2.66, 3.55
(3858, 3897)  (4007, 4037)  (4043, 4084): -3.2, 2.22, 3.56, 3.5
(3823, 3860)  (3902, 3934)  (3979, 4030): 3.9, 1.81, 2.25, 3.46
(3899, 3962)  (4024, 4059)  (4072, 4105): -4.7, 2.31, 3.55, 3.49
